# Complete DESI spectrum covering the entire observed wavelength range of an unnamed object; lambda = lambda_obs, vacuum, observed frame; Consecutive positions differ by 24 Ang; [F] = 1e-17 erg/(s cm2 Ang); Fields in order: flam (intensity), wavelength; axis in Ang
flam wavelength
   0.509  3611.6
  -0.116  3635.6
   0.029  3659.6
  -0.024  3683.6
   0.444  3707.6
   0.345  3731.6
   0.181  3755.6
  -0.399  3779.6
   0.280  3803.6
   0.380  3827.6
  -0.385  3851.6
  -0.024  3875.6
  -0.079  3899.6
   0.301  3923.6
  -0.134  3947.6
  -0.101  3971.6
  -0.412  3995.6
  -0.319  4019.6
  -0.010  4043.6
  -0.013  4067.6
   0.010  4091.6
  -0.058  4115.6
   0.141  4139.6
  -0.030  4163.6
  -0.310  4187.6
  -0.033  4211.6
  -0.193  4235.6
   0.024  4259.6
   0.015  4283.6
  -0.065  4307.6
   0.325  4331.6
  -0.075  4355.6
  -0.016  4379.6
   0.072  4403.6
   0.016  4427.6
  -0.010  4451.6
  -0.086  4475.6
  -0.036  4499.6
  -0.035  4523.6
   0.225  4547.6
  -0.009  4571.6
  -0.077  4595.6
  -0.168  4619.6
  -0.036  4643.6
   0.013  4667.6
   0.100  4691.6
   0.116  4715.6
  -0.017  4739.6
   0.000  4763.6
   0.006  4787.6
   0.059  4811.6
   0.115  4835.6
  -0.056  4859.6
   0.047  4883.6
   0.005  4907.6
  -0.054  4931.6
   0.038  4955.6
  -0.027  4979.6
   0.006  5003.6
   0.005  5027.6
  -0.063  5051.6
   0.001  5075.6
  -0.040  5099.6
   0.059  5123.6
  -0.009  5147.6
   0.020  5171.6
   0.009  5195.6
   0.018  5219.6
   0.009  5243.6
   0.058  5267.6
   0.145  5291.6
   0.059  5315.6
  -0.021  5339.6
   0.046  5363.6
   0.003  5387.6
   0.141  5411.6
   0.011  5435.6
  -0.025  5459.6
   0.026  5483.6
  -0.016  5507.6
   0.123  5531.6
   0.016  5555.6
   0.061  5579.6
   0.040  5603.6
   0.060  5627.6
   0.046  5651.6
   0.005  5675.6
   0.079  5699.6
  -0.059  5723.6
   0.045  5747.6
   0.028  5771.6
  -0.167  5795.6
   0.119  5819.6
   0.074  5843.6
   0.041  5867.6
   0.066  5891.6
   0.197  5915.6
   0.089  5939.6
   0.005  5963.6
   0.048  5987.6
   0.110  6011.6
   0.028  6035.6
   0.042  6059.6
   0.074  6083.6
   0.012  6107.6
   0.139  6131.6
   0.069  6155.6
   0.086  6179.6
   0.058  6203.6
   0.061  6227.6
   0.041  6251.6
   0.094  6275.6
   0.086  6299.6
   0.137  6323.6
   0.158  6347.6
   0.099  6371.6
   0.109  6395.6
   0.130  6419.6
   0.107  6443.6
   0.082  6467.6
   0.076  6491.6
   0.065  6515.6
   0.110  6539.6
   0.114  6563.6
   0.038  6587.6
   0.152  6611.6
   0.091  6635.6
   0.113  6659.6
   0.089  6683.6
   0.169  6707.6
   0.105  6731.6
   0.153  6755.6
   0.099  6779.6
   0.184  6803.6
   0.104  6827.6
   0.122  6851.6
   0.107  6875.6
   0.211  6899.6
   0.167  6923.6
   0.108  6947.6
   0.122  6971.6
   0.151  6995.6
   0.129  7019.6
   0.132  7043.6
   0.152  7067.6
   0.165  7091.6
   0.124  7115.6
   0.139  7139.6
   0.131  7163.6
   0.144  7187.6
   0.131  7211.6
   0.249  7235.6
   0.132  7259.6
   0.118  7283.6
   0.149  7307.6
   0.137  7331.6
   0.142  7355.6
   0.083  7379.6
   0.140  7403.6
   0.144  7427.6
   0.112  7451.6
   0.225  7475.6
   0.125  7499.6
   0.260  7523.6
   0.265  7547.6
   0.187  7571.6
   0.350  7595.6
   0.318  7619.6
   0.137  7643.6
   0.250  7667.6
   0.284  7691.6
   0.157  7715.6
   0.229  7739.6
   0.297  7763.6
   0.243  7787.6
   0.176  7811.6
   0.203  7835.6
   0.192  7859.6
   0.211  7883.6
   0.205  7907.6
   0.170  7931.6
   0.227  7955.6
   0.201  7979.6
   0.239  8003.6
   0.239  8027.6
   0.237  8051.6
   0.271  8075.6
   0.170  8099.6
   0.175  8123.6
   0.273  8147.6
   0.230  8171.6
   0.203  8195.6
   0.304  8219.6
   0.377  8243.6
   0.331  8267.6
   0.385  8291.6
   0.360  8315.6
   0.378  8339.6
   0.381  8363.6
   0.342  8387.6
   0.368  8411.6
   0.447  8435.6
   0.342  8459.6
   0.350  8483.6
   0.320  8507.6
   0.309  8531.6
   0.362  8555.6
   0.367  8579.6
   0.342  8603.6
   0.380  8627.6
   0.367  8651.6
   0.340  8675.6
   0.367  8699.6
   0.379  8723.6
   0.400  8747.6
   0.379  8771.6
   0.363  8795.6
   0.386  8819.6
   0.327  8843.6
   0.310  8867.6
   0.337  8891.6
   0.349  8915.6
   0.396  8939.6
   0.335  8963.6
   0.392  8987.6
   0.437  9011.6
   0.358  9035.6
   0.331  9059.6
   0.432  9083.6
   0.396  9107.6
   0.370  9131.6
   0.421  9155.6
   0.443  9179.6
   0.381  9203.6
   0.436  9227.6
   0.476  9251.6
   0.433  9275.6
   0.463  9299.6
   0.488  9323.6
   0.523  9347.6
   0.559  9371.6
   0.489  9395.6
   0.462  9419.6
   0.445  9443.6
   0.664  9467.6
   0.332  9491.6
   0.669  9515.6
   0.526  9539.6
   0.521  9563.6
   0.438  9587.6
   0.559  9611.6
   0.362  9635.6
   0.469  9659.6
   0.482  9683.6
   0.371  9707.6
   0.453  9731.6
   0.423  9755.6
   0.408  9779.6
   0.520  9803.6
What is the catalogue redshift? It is 1.06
